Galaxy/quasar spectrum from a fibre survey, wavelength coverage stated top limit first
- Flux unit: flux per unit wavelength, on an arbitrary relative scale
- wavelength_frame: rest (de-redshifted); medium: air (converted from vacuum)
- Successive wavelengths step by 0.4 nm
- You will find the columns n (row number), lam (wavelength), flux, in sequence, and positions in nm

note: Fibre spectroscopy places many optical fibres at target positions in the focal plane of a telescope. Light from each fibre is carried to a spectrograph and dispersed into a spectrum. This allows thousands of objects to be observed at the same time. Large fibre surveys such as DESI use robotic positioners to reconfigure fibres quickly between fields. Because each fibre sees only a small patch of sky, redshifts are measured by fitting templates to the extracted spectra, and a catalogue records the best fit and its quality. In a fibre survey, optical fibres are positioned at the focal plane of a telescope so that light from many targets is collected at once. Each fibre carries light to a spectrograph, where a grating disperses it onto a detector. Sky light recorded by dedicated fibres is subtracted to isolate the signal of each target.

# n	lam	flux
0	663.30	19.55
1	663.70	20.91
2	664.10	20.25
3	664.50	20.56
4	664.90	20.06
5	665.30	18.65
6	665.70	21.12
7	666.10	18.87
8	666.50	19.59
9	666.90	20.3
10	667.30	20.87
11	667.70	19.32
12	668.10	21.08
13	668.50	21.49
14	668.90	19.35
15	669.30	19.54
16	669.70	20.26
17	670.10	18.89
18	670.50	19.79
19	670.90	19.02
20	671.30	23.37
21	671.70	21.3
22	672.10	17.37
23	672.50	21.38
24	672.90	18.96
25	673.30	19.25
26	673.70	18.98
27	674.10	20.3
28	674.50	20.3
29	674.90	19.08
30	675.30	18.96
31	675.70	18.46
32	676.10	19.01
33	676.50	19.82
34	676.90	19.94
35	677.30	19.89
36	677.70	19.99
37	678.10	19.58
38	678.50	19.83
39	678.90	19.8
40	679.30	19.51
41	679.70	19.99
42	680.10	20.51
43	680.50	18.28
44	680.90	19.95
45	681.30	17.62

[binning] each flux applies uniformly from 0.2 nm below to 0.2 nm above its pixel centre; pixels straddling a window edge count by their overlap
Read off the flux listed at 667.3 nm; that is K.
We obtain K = 20.87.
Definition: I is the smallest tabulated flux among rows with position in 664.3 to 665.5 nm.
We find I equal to 18.65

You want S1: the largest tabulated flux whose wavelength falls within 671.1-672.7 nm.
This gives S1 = 23.37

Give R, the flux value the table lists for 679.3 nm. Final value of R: 19.51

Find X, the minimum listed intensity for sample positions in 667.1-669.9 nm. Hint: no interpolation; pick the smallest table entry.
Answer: 19.32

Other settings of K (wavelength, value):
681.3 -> 17.62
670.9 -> 19.02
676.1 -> 19.01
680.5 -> 18.28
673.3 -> 19.25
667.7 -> 19.32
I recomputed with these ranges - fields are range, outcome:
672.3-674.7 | 18.96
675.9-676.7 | 19.01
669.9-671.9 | 18.89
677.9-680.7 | 18.28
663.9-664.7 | 20.25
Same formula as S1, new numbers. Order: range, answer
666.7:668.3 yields 21.08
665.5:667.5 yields 21.12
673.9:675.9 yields 20.3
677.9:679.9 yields 19.99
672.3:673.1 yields 21.38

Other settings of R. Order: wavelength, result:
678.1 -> 19.58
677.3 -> 19.89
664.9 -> 20.06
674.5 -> 20.3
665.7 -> 21.12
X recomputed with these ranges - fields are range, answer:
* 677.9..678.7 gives 19.58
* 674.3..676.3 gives 18.46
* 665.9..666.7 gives 18.87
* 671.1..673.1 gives 17.37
